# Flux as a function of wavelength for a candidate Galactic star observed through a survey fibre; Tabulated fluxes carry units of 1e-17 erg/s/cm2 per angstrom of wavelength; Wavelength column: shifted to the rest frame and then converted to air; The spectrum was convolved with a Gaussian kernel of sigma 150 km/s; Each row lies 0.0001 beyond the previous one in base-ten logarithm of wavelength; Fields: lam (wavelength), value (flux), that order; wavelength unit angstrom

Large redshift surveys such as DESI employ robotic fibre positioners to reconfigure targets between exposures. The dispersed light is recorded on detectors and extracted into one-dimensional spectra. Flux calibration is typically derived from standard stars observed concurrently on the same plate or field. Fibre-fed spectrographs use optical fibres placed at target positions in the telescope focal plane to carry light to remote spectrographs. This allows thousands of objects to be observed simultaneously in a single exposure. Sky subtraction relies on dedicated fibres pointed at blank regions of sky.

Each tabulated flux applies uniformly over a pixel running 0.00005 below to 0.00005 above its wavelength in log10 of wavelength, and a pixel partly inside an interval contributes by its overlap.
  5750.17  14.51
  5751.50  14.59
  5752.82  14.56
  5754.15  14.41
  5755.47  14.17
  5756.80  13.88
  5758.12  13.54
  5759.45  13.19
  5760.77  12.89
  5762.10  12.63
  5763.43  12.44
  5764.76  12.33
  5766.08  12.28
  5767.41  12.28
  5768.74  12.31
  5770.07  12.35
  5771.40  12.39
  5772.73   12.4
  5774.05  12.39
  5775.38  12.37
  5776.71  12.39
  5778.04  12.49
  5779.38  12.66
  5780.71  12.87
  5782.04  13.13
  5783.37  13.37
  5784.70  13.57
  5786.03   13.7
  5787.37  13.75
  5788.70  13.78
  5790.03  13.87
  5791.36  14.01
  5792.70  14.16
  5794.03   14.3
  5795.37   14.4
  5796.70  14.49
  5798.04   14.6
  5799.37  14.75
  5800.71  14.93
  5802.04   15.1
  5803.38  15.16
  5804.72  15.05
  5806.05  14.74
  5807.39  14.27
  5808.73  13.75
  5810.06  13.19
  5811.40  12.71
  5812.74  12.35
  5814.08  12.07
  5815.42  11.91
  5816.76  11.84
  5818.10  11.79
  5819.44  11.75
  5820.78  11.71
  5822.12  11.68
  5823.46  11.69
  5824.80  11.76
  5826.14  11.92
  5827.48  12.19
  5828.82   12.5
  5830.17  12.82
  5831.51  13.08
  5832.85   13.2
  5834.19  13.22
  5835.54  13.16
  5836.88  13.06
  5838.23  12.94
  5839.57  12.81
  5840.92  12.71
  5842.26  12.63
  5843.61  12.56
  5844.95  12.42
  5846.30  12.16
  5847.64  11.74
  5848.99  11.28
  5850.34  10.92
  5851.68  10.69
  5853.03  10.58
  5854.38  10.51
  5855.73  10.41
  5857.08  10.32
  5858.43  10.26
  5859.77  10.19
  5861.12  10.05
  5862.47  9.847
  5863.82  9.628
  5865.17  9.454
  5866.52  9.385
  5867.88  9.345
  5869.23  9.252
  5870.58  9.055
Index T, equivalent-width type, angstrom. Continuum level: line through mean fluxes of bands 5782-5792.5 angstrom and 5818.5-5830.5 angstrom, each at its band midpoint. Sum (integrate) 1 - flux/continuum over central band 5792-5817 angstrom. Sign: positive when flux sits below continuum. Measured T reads -1.94 angstrom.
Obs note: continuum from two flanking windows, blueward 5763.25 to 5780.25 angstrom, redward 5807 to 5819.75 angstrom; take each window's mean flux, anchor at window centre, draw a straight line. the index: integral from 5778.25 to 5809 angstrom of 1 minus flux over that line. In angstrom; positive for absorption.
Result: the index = -3.97 angstrom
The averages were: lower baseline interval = 12.4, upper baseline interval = 12.5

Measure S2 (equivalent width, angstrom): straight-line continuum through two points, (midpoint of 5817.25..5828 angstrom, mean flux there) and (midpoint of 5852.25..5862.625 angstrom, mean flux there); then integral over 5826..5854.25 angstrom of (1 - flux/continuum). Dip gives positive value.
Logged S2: -3.14 angstrom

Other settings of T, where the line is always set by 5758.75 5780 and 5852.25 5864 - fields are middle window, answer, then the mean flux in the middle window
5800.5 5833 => -4.6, 12.9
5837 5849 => -2.1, 12.5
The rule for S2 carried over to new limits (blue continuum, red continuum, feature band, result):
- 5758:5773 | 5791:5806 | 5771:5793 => 0.77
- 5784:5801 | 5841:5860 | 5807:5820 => 0.58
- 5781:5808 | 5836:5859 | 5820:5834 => 0.40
